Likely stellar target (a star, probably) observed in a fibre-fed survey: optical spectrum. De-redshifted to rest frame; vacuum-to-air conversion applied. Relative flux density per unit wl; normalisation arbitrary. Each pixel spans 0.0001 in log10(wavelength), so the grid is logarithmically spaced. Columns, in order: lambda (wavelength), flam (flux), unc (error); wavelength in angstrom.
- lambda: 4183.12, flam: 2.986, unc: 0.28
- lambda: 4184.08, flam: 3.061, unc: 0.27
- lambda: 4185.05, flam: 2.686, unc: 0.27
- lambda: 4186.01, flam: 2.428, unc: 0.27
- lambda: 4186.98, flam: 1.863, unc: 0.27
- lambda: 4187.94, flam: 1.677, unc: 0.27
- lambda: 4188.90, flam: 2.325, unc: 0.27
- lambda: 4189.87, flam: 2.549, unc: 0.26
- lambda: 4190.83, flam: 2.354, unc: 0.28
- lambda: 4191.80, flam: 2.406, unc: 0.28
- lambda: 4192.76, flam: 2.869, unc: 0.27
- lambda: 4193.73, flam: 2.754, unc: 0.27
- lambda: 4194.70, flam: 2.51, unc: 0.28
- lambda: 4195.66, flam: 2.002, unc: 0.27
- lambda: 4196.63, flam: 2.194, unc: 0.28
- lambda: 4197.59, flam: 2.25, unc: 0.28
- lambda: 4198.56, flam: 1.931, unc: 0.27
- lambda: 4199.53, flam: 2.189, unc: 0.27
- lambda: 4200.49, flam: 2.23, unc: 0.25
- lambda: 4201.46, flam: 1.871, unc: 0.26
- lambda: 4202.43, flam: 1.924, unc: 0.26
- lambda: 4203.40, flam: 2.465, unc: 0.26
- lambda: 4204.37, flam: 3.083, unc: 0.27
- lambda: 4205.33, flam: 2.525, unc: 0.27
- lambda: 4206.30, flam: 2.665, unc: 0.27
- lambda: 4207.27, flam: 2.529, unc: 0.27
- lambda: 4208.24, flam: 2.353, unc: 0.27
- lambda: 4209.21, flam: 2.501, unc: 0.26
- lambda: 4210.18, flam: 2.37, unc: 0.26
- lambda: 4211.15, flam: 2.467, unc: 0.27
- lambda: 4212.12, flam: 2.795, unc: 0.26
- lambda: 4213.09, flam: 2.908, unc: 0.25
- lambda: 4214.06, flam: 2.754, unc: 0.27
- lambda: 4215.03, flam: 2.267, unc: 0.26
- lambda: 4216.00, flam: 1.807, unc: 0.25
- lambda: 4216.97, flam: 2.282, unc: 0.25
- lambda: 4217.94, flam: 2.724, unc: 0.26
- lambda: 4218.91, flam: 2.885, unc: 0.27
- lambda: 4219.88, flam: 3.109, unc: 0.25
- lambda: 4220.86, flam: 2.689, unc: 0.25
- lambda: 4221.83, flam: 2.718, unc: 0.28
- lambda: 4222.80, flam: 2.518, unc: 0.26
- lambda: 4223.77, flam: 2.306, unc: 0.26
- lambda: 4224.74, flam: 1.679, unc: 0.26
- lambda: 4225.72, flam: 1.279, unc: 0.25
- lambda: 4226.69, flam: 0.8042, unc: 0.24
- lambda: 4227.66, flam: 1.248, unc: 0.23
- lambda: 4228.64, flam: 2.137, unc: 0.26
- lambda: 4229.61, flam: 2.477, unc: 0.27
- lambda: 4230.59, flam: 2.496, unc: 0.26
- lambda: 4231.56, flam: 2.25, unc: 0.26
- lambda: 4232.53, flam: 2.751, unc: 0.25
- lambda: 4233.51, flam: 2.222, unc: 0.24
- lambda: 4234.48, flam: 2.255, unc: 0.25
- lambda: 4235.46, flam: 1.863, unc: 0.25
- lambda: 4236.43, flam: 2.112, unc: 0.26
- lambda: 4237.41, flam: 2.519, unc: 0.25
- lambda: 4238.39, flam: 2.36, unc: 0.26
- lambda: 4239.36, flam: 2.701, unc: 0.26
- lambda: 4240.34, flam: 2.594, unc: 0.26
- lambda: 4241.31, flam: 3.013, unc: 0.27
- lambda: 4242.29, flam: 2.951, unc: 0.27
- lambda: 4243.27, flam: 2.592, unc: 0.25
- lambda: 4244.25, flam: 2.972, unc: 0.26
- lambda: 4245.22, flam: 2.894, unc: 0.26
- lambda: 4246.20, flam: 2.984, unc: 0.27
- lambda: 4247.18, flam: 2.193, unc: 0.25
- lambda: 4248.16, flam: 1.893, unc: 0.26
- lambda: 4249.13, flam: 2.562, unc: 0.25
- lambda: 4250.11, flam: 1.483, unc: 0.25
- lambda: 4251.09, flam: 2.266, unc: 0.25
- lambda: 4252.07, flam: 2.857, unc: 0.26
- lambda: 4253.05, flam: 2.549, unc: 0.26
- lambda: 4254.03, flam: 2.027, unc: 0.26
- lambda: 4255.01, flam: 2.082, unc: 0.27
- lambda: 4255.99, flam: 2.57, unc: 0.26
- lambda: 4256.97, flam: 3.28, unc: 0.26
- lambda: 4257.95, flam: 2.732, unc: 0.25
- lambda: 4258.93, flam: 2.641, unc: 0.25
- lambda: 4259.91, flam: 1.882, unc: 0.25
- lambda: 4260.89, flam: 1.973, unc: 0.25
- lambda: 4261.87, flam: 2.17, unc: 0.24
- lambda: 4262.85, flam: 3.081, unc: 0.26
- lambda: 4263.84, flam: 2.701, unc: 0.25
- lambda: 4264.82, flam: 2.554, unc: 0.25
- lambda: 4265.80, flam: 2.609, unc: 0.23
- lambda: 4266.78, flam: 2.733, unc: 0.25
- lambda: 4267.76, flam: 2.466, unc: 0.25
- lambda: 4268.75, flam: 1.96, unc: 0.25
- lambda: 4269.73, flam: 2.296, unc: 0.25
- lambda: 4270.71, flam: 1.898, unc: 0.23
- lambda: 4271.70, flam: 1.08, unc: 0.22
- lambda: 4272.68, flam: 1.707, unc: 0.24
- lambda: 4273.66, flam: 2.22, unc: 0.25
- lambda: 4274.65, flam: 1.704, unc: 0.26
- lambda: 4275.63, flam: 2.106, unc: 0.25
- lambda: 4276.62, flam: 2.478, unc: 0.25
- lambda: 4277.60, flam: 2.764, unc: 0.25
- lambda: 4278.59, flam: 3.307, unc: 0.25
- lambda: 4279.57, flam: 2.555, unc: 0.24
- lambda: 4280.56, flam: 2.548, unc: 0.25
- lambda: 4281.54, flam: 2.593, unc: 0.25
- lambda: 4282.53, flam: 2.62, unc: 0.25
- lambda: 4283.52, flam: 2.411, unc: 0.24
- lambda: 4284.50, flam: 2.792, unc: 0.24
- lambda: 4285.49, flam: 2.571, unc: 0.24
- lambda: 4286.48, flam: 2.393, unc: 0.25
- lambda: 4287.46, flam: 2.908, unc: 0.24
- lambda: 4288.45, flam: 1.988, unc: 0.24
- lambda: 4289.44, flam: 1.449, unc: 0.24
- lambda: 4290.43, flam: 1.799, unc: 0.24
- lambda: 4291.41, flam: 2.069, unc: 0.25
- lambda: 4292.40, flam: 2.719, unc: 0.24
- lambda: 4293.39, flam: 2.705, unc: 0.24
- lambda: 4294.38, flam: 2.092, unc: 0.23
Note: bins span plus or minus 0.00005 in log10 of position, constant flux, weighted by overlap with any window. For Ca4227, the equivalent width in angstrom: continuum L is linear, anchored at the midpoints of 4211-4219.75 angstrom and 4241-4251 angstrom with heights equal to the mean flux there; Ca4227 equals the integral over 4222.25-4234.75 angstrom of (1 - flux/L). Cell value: 2.6 angstrom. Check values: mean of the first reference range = 2.57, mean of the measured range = 2.03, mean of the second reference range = 2.53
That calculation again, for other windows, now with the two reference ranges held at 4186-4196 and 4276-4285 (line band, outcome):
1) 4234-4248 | -0.2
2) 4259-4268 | 0.5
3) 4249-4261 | 0.9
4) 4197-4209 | 0.2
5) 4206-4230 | 1.1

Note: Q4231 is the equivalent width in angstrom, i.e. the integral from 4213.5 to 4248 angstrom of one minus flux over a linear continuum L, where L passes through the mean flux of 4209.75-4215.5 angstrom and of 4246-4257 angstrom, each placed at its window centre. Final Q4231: 1.3 angstrom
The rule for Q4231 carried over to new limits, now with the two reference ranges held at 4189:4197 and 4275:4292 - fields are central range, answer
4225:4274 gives 2.4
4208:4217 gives -0.1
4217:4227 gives 0.6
